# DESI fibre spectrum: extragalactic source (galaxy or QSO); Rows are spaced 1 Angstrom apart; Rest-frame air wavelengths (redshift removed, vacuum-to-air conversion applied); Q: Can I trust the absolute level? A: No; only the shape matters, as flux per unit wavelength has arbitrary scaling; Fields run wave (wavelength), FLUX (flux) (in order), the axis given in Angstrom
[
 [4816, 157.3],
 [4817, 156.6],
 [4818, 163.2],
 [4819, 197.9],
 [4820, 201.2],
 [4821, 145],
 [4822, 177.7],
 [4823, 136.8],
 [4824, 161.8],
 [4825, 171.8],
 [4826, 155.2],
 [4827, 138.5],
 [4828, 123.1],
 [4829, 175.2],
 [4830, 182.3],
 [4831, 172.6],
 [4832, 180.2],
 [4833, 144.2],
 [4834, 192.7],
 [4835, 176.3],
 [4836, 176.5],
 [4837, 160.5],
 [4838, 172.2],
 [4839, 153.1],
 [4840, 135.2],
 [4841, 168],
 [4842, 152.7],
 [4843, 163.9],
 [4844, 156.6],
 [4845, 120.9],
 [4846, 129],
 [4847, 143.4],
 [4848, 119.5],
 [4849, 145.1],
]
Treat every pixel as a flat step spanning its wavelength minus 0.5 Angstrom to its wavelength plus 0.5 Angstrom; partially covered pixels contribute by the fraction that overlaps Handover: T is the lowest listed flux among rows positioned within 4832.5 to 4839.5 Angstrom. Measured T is 144.2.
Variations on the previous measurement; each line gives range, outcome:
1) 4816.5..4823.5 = 136.8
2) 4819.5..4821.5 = 145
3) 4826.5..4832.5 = 123.1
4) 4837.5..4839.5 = 153.1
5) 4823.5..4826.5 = 155.2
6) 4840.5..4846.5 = 120.9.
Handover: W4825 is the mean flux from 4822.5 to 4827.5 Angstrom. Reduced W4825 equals 153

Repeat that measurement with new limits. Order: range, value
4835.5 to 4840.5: 160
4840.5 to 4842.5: 160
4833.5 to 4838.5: 176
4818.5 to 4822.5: 180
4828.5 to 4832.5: 178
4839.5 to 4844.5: 155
